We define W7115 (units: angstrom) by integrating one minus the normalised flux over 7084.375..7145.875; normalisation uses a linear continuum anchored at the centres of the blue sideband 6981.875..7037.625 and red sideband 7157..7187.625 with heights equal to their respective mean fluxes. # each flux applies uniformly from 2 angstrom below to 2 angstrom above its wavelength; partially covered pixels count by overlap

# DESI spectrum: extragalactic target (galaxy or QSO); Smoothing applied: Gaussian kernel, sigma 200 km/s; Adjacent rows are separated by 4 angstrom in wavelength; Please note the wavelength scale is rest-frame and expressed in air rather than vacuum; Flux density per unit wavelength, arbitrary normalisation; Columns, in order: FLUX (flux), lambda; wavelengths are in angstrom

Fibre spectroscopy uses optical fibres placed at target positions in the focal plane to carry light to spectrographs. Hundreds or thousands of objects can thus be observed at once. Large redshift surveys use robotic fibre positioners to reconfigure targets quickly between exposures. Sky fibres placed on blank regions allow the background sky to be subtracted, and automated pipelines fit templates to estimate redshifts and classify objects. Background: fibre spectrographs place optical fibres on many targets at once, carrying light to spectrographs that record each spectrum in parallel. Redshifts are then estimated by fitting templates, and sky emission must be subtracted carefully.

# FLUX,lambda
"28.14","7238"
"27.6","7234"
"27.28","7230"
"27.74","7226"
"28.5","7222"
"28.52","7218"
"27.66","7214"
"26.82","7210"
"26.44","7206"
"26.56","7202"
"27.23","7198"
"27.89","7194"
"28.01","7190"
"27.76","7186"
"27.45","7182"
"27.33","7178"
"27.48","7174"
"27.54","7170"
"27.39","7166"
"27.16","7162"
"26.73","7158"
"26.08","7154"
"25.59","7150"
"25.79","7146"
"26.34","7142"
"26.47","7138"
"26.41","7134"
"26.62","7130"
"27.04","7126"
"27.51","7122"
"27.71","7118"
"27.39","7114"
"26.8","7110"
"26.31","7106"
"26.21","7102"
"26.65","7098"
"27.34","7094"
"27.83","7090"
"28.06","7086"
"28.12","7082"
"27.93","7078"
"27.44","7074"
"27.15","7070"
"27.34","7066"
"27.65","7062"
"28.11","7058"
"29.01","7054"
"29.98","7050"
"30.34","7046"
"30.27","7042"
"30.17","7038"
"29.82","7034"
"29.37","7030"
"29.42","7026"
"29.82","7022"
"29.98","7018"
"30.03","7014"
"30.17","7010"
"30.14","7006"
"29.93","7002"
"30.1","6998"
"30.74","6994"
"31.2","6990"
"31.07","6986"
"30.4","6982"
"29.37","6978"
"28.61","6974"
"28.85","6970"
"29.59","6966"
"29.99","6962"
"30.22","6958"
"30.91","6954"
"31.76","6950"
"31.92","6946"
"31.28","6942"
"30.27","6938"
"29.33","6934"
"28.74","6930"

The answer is 3.1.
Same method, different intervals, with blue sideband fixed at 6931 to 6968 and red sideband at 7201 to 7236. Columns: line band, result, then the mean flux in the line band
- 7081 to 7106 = 1.43 angstrom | 27.3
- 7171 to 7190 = 0.24 angstrom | 27.6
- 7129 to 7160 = 2.28 angstrom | 26.2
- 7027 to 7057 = -0.30 angstrom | 29.8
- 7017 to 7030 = 0.01 angstrom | 29.7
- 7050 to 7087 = 1.53 angstrom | 28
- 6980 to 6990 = -0.23 angstrom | 30.8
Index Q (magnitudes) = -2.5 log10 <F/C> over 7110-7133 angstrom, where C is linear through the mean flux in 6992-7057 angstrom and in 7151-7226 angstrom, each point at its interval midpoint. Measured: 0.05 mag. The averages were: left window 29.9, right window 27.4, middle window 27.2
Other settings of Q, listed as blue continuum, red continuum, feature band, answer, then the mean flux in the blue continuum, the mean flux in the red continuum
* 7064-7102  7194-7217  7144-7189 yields 0.01 mag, 27.5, 27.1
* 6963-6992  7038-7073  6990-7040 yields -0.02 mag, 29.9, 28.8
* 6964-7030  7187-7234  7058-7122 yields 0.06 mag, 29.9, 27.5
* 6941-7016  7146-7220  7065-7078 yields 0.06 mag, 30.3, 27.2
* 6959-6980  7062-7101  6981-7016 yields -0.06 mag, 29.3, 27.5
